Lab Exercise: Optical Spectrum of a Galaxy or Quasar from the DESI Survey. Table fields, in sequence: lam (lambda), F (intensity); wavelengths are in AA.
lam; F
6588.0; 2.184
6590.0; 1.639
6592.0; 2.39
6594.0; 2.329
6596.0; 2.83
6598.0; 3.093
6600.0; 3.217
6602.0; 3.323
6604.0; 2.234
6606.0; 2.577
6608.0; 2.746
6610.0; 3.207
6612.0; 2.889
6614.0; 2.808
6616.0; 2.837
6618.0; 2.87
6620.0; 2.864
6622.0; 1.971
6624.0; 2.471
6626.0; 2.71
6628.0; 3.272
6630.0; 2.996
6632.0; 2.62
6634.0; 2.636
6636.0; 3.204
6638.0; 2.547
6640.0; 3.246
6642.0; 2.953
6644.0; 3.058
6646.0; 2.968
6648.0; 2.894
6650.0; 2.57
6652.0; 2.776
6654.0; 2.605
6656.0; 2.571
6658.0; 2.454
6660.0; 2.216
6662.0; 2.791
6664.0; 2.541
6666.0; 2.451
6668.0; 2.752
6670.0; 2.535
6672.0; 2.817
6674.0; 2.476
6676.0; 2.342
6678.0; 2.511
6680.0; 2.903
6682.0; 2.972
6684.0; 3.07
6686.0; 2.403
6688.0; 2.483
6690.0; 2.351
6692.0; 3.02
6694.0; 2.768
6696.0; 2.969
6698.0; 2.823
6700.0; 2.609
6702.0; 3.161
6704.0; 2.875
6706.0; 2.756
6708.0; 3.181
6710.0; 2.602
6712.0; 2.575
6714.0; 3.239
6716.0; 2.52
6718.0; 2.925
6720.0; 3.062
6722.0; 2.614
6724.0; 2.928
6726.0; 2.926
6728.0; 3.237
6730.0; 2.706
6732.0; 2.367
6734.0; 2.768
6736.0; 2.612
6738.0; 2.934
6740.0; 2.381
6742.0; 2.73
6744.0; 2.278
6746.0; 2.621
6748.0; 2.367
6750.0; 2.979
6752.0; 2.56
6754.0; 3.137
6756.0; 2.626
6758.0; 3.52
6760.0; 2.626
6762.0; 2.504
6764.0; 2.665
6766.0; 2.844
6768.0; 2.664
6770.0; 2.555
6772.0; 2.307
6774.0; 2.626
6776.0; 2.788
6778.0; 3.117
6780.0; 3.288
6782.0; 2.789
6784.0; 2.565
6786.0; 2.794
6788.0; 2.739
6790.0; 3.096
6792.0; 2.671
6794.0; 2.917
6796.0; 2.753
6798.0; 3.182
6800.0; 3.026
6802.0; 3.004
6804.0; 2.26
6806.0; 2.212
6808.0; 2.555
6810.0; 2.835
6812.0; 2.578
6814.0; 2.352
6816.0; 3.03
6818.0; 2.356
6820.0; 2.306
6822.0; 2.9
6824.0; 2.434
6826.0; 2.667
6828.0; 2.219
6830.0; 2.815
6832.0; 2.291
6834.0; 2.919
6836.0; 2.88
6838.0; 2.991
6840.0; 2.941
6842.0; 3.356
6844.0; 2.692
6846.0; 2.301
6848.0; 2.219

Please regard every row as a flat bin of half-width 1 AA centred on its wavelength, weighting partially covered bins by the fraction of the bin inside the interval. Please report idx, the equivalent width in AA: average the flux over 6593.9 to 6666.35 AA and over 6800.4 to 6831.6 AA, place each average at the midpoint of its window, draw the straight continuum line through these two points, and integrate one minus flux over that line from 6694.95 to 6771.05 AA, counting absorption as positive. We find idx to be -3.2 AA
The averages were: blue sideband 2.77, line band 2.77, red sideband 2.57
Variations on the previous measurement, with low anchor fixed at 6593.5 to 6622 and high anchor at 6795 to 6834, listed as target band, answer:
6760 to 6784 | -0.6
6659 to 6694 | 1.6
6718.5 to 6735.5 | -0.7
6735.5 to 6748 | 0.6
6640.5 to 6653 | -0.4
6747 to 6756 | -0.2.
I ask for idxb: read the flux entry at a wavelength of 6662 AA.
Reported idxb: 2.791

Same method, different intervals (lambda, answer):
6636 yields 3.204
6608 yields 2.746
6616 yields 2.837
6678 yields 2.511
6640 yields 3.246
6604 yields 2.234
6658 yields 2.454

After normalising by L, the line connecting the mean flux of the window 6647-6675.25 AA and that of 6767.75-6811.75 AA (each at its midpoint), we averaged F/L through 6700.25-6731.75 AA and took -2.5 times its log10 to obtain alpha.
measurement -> -0.08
